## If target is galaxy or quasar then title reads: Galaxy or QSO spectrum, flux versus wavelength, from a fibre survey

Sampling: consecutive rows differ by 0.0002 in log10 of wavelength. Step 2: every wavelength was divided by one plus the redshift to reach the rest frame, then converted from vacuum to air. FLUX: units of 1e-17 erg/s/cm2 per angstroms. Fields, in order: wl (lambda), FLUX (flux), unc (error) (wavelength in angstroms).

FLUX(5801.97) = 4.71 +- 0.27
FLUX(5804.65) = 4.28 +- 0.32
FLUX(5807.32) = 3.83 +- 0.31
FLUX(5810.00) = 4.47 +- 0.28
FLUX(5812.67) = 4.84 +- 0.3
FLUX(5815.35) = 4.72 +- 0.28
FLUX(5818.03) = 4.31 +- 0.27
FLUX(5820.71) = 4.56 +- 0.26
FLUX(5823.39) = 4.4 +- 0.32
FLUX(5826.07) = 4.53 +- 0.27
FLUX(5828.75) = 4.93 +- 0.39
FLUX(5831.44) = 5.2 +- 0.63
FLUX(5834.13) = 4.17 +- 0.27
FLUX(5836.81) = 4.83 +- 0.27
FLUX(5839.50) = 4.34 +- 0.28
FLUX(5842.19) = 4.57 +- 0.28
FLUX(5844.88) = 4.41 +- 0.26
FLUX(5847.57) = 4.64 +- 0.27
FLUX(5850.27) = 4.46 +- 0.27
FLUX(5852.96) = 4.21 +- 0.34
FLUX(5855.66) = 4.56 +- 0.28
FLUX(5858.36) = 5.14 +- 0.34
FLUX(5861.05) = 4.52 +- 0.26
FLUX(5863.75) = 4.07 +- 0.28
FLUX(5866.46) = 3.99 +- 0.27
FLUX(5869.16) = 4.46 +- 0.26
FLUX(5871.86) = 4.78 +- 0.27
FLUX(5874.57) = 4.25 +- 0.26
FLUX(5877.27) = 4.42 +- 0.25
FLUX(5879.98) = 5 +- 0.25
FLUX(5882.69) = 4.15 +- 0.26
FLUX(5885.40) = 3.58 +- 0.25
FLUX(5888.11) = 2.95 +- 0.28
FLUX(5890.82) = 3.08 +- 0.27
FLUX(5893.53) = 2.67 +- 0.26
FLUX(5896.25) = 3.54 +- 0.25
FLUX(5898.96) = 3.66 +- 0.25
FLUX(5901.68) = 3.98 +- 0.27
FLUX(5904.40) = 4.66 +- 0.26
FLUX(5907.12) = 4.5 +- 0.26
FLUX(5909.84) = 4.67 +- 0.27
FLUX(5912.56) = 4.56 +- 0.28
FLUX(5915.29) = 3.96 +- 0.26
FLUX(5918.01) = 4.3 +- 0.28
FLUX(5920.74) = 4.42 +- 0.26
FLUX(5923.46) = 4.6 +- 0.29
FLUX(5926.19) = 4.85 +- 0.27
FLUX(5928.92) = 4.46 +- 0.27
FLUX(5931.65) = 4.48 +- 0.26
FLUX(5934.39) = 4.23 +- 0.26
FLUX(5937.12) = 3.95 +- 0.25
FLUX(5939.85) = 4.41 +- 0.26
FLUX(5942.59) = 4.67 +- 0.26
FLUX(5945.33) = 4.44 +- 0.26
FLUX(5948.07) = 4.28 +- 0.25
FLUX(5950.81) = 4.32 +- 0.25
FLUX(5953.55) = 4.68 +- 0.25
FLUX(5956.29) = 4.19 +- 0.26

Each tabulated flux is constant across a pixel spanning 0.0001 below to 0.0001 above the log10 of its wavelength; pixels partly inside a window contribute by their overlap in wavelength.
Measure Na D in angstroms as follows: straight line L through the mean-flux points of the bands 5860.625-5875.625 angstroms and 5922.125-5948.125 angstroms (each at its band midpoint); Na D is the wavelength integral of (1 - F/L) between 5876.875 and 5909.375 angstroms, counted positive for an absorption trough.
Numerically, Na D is 3.86 angstroms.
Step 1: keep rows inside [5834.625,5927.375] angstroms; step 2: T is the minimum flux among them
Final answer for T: 2.67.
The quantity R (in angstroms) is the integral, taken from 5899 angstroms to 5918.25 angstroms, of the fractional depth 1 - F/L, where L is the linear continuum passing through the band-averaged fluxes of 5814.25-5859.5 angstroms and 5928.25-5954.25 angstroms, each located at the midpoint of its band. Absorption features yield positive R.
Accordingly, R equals 0.5 angstroms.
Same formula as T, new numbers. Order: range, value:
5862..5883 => 3.99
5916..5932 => 4.3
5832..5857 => 4.17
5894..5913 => 3.54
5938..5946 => 4.41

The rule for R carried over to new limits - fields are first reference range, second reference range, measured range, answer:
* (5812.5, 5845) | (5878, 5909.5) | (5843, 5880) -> -2.3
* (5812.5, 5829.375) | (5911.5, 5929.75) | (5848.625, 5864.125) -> 0.0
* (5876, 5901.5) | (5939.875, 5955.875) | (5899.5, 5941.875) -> -3.1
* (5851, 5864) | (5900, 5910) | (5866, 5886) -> 0.5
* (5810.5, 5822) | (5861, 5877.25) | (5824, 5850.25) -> -0.7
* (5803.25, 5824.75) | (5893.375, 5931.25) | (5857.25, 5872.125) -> -0.4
